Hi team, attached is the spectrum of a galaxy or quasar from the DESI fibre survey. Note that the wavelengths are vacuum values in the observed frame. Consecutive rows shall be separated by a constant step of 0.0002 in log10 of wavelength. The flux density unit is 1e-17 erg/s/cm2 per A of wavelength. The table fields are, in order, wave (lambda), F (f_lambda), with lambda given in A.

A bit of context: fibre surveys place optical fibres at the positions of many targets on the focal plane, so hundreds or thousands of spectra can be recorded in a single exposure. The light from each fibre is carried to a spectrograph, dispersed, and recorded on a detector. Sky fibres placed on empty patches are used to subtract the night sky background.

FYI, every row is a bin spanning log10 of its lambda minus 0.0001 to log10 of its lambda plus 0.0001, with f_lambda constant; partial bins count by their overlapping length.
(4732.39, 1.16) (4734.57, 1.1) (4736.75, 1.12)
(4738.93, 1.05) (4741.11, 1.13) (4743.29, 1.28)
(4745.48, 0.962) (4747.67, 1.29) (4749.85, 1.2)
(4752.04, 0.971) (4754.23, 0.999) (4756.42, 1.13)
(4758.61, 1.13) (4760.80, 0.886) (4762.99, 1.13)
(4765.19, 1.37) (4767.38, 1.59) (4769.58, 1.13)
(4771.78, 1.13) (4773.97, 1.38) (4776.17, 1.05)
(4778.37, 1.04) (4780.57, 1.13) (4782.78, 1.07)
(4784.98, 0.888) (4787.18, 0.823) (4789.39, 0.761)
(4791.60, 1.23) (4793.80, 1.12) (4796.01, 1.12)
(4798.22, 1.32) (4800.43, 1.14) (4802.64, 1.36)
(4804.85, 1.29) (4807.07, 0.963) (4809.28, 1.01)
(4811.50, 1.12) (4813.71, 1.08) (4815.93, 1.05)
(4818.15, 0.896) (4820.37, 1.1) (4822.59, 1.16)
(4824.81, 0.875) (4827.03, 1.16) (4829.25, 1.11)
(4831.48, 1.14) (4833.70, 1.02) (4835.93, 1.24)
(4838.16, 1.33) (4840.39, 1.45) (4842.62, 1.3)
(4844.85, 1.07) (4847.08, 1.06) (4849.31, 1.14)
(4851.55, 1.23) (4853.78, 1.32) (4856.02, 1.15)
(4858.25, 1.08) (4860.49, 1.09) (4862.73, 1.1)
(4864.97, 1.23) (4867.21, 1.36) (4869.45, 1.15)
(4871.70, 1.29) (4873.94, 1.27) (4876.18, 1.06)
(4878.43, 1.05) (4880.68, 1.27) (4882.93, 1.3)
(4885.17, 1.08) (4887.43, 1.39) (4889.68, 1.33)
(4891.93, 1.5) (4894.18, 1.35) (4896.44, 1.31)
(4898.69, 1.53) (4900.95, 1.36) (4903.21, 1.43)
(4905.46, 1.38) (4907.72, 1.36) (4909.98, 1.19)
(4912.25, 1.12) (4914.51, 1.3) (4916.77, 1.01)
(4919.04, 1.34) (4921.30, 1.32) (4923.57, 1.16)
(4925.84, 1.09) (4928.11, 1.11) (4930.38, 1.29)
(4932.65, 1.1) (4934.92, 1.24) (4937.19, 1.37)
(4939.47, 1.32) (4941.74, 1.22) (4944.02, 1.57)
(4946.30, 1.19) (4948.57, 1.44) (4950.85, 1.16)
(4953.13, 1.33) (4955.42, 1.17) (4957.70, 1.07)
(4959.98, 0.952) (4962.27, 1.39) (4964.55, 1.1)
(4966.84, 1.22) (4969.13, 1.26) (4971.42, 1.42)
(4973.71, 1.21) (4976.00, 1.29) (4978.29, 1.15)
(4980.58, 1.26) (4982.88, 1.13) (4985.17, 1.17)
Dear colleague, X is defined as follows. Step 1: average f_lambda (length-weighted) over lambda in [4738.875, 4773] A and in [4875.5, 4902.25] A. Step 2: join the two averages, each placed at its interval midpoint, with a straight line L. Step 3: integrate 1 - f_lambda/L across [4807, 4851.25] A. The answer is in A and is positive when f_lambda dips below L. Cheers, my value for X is 4.1 A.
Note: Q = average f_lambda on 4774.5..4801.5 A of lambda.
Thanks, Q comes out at 1.06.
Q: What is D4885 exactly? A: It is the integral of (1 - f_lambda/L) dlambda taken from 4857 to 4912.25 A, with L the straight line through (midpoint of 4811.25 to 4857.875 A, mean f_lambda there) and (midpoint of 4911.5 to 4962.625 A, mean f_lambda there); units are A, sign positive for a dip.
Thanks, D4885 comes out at -3.8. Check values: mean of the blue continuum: 1.14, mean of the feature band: 1.27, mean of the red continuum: 1.23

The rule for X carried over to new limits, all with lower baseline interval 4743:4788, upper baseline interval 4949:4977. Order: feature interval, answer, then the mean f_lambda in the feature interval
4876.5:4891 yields -0.62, 1.23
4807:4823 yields 1.37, 1.05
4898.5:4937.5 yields -1.80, 1.25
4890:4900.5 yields -2.00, 1.41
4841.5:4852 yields 0.06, 1.16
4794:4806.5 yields -0.94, 1.22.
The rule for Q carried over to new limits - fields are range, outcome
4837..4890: 1.21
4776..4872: 1.13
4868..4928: 1.26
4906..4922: 1.24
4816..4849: 1.13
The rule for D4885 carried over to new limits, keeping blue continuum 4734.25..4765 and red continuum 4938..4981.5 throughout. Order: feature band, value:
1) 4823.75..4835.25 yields 0.9 A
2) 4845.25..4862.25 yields 0.4 A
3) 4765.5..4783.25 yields -1.3 A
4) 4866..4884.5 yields -0.4 A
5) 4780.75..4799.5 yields 1.4 A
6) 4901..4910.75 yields -1.1 A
